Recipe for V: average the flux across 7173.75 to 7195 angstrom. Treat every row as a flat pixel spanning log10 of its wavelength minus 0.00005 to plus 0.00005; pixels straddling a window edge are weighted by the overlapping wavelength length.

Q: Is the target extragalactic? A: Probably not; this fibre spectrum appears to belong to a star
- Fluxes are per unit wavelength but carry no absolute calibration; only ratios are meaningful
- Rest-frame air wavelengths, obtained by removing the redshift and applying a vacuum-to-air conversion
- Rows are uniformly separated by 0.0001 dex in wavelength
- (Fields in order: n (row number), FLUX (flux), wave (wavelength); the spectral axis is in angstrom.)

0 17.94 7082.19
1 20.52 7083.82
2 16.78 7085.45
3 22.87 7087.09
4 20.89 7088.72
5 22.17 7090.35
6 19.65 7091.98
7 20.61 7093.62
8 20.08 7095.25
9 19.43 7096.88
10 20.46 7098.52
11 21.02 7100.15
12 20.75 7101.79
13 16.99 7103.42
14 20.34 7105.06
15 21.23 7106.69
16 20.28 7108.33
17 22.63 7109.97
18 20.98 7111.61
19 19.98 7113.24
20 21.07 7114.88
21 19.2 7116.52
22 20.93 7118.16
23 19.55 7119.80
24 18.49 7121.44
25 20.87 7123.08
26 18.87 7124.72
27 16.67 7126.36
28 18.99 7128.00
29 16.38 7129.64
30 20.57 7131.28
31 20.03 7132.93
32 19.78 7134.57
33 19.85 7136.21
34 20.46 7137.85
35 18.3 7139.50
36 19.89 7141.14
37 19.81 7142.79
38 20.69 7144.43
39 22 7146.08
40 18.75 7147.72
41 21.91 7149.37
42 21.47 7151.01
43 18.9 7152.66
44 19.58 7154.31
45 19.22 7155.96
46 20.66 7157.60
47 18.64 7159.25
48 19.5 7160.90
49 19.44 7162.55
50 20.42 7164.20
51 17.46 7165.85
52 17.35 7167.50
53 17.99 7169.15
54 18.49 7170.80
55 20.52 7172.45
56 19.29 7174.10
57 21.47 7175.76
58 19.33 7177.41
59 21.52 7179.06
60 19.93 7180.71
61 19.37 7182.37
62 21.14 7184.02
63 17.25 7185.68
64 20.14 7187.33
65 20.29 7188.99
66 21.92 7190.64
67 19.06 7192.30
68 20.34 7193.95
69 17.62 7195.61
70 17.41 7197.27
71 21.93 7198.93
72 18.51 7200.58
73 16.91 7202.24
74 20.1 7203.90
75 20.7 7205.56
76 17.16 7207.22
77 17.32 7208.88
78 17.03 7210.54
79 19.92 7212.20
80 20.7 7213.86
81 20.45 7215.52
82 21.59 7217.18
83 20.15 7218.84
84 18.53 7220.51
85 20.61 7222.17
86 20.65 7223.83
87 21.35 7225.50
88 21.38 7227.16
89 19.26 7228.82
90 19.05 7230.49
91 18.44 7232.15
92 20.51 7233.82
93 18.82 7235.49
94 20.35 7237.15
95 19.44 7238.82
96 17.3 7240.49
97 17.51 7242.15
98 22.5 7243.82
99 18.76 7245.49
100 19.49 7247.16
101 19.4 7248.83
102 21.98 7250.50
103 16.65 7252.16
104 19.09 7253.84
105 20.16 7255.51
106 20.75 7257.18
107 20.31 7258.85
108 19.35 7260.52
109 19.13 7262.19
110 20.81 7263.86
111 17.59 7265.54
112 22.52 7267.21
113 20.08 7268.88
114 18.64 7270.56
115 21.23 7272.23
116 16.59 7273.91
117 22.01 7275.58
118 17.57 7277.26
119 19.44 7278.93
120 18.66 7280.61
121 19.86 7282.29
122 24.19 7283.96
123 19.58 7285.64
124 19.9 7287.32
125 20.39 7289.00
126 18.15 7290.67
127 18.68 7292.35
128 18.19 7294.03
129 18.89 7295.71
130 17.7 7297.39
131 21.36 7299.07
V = 20.1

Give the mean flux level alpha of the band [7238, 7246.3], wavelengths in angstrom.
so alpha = 19.1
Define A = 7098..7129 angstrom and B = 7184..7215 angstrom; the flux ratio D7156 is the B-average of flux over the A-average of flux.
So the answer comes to 1.0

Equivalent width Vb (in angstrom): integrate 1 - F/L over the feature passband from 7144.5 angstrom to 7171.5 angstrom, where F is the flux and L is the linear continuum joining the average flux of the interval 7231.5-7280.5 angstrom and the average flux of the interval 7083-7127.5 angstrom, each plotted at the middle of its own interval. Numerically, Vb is 0.5 angstrom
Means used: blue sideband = 20.1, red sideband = 19.5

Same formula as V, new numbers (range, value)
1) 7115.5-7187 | 19.6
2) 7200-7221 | 19.2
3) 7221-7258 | 19.7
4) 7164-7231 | 19.5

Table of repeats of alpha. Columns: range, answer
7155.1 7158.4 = 20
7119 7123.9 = 19.6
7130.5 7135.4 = 20.1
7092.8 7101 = 20.3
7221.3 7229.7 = 20.6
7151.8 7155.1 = 19.2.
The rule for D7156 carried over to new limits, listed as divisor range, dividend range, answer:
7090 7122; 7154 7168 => 0.95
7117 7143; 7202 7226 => 1.01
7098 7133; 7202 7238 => 0.99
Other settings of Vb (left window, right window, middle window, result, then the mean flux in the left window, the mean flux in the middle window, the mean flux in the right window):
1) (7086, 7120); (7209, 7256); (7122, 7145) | 1.1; 20.5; 19.3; 19.6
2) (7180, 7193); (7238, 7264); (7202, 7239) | 0.1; 19.9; 19.6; 19.5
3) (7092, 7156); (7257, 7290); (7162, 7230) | 1.2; 19.9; 19.6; 19.9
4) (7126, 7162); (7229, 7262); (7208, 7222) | 0.0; 19.7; 19.5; 19.5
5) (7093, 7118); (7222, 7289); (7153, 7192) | 1.0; 20.4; 19.6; 19.8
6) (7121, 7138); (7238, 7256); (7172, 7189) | -0.7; 19.2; 20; 19.3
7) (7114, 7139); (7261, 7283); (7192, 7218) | 0.4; 19.4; 19.2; 19.5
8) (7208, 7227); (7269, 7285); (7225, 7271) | 0.4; 19.9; 19.7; 19.8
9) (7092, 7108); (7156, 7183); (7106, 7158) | -0.4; 20.1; 19.9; 19.5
